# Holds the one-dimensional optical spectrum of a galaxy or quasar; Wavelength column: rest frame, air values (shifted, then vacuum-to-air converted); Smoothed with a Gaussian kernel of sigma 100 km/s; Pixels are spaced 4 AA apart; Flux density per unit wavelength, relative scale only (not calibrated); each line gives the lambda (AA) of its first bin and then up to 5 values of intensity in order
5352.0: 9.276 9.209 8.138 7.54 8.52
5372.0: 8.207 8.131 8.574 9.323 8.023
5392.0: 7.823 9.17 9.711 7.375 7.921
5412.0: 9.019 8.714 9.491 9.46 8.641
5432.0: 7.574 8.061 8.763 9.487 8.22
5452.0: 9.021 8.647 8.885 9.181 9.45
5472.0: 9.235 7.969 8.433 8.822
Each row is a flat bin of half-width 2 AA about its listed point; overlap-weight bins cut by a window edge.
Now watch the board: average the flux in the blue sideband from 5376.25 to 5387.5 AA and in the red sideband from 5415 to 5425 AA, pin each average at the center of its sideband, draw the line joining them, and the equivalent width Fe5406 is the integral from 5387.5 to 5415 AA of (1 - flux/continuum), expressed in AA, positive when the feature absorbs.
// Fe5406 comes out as 1.56 AA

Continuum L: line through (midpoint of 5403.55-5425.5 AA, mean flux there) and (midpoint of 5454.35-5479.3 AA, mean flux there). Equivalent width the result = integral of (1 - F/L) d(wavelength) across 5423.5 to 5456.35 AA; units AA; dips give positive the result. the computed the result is 0.7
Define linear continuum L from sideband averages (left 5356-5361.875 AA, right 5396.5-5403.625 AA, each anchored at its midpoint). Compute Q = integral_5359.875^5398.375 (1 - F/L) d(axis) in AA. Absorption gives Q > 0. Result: 1.8 AA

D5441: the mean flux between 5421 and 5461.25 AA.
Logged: 8.69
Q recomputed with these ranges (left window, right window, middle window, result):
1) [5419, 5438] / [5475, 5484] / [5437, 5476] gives -2.0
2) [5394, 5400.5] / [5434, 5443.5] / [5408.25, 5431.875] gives 0.2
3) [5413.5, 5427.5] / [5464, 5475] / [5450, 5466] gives 0.4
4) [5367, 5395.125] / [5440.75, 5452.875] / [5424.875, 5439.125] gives 0.8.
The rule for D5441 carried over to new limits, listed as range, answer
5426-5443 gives 8.33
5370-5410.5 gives 8.43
